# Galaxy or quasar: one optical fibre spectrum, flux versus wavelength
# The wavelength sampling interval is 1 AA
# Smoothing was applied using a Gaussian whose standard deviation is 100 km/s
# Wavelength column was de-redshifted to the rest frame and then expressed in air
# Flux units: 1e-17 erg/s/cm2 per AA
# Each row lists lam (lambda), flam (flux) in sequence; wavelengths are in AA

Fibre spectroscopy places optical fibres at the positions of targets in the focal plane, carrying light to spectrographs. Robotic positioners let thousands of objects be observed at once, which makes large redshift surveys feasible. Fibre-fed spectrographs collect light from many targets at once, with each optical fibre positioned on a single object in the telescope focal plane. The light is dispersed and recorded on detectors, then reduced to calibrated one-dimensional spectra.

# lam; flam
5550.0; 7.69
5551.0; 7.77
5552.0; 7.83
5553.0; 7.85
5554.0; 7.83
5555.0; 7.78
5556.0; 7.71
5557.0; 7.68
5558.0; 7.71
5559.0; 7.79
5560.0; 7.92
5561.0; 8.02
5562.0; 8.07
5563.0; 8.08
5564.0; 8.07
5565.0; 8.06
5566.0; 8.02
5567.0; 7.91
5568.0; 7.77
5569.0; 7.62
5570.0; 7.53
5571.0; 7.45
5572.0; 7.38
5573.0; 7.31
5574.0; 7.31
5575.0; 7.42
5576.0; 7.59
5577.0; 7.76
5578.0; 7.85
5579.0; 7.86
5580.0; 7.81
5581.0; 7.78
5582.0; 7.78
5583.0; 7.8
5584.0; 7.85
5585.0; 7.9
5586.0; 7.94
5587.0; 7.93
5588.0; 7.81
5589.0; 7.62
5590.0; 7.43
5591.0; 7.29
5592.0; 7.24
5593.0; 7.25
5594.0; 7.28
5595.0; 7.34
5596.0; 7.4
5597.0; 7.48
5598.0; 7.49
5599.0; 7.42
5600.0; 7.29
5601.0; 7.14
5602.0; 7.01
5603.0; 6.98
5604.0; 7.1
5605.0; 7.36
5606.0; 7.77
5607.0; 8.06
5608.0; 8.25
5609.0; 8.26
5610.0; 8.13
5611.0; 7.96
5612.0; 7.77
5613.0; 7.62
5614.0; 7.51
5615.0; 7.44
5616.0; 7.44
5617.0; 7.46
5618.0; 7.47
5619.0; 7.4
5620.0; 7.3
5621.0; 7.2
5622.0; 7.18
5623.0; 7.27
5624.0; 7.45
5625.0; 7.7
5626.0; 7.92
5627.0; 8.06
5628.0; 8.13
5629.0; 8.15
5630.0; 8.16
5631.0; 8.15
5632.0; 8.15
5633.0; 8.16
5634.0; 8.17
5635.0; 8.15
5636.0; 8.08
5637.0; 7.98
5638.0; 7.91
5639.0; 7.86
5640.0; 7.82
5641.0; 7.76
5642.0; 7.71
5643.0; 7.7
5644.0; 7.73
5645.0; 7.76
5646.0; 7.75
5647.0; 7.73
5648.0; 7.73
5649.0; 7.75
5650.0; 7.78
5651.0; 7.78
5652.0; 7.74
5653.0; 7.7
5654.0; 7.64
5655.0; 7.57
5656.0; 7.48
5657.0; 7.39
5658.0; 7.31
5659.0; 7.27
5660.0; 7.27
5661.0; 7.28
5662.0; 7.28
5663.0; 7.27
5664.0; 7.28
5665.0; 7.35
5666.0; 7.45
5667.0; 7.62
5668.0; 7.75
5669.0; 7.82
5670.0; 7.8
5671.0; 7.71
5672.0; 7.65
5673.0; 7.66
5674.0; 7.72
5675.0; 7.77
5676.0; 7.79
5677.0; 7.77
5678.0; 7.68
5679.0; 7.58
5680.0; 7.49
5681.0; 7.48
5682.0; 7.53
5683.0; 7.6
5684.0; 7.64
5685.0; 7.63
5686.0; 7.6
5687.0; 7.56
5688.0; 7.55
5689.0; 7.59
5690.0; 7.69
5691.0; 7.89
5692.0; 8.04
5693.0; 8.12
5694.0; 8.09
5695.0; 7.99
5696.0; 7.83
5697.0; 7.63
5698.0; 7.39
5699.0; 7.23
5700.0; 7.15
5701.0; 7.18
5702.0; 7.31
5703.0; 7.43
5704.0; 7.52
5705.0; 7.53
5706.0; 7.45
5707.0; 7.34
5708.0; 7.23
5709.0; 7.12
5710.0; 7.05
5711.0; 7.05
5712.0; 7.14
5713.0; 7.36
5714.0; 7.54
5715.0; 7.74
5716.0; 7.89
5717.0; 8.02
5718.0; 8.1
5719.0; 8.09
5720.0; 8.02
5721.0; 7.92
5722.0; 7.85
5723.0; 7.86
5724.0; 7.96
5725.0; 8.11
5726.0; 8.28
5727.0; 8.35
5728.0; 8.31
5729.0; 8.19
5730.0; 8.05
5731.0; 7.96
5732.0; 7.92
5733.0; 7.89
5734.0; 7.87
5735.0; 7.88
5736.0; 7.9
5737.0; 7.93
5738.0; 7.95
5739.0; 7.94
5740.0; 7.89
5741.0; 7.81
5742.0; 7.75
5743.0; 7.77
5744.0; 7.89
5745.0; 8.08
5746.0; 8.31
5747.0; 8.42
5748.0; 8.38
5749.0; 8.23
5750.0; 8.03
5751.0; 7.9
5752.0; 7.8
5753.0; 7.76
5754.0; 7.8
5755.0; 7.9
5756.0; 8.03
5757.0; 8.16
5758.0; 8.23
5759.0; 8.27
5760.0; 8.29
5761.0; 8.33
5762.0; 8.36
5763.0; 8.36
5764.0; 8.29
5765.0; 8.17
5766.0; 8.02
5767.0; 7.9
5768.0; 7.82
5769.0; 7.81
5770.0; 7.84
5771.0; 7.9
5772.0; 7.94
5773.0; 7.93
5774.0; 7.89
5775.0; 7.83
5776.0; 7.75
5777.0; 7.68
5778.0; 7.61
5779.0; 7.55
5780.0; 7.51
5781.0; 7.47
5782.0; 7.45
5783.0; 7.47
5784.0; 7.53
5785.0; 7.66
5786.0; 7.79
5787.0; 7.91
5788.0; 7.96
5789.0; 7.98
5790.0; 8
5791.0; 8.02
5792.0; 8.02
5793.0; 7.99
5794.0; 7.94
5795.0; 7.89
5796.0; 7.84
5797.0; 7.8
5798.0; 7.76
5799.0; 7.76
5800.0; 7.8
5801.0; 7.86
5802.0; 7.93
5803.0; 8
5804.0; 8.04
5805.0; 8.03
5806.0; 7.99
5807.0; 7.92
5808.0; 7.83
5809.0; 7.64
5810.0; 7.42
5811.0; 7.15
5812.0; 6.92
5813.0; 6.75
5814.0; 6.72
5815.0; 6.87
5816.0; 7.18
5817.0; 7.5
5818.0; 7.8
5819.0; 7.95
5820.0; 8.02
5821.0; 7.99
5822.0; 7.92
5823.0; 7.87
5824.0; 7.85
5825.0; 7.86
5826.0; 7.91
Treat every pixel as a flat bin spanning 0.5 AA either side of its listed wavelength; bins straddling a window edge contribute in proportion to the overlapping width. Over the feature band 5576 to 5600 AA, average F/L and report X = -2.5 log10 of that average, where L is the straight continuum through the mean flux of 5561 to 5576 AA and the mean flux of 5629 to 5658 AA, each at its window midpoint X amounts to 0.02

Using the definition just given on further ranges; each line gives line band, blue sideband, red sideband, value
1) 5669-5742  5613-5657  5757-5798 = 0.014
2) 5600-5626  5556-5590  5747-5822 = 0.035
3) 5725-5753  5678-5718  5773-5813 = -0.053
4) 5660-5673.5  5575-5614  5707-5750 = 0.033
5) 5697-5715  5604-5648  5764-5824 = 0.064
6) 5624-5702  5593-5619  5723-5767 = 0.006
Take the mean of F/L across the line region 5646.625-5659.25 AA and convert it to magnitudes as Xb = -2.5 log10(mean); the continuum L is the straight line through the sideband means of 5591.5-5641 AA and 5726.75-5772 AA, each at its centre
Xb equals 0.02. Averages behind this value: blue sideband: 7.66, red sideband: 8.03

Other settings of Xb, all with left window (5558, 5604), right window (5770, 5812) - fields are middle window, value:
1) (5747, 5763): -0.05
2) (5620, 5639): -0.03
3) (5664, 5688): 0.01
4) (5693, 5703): 0.02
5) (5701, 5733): 0.00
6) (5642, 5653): -0.01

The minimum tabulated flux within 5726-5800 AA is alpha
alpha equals 7.45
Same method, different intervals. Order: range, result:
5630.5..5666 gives 7.27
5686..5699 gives 7.23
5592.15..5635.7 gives 6.98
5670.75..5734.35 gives 7.05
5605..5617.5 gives 7.36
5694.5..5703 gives 7.15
